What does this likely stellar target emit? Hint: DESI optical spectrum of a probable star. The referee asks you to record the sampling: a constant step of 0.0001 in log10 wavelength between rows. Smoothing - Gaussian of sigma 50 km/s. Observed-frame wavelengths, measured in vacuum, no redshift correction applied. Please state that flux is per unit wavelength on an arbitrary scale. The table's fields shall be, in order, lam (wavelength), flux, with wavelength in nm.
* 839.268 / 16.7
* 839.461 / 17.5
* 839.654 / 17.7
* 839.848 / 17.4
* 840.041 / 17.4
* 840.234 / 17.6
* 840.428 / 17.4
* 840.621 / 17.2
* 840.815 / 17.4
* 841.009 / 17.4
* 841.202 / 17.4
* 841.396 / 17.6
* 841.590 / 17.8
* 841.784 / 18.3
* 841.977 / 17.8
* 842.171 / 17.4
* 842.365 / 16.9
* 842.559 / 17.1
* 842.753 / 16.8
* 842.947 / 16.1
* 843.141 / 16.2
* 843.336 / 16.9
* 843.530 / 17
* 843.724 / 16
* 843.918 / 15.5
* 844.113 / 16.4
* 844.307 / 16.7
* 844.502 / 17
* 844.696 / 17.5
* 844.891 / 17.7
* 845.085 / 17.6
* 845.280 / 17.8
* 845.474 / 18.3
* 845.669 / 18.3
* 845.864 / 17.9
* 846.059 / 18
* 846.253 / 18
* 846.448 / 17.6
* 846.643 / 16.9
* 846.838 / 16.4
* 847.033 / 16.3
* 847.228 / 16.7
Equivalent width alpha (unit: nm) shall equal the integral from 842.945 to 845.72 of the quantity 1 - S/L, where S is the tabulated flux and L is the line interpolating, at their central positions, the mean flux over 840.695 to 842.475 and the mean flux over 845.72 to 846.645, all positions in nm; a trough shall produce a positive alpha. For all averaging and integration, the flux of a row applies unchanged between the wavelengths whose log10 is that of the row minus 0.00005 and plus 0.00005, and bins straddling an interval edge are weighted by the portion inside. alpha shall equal 0.108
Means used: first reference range 17.5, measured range 17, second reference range 17.8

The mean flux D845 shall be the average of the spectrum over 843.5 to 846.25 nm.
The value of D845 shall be 17.3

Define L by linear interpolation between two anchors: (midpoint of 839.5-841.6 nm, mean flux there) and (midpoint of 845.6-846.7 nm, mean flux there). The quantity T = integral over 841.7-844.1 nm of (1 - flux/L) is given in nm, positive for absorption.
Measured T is 0.11 nm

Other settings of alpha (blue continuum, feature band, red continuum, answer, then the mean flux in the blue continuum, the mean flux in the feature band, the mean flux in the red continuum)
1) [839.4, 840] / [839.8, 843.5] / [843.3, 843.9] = -0.06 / 17.5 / 17.3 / 16.5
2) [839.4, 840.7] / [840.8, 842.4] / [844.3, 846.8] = -0.01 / 17.5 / 17.6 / 17.6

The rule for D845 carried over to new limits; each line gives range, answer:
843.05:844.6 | 16.5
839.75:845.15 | 17.1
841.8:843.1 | 17.1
